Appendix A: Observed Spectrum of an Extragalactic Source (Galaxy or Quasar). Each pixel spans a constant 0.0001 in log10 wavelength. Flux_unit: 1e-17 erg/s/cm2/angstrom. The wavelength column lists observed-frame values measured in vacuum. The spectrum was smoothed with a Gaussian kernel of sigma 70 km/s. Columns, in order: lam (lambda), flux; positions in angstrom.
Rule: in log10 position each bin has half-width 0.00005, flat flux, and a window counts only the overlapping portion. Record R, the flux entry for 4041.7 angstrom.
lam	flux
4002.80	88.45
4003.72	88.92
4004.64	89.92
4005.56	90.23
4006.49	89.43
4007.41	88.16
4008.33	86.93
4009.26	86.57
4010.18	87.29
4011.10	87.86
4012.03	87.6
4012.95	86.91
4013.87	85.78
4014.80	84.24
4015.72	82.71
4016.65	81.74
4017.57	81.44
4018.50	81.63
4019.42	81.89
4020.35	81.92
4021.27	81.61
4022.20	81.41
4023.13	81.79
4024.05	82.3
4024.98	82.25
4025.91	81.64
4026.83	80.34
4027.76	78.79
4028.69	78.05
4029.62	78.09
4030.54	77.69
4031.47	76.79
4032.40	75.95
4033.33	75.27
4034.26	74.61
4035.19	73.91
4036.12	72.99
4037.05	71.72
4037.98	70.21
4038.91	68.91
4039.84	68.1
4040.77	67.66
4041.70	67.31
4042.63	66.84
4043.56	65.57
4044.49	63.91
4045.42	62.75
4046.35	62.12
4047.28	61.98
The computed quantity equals 67.31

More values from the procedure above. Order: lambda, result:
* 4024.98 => 82.25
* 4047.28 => 61.98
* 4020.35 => 81.92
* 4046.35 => 62.12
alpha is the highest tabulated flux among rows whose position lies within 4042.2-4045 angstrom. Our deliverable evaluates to 66.84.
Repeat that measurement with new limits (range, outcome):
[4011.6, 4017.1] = 87.6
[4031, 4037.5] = 76.79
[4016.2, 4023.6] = 81.92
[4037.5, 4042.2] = 70.21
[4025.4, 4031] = 81.64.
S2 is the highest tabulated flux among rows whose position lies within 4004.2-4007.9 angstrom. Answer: 90.23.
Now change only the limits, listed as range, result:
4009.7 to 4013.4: 87.86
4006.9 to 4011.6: 88.16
